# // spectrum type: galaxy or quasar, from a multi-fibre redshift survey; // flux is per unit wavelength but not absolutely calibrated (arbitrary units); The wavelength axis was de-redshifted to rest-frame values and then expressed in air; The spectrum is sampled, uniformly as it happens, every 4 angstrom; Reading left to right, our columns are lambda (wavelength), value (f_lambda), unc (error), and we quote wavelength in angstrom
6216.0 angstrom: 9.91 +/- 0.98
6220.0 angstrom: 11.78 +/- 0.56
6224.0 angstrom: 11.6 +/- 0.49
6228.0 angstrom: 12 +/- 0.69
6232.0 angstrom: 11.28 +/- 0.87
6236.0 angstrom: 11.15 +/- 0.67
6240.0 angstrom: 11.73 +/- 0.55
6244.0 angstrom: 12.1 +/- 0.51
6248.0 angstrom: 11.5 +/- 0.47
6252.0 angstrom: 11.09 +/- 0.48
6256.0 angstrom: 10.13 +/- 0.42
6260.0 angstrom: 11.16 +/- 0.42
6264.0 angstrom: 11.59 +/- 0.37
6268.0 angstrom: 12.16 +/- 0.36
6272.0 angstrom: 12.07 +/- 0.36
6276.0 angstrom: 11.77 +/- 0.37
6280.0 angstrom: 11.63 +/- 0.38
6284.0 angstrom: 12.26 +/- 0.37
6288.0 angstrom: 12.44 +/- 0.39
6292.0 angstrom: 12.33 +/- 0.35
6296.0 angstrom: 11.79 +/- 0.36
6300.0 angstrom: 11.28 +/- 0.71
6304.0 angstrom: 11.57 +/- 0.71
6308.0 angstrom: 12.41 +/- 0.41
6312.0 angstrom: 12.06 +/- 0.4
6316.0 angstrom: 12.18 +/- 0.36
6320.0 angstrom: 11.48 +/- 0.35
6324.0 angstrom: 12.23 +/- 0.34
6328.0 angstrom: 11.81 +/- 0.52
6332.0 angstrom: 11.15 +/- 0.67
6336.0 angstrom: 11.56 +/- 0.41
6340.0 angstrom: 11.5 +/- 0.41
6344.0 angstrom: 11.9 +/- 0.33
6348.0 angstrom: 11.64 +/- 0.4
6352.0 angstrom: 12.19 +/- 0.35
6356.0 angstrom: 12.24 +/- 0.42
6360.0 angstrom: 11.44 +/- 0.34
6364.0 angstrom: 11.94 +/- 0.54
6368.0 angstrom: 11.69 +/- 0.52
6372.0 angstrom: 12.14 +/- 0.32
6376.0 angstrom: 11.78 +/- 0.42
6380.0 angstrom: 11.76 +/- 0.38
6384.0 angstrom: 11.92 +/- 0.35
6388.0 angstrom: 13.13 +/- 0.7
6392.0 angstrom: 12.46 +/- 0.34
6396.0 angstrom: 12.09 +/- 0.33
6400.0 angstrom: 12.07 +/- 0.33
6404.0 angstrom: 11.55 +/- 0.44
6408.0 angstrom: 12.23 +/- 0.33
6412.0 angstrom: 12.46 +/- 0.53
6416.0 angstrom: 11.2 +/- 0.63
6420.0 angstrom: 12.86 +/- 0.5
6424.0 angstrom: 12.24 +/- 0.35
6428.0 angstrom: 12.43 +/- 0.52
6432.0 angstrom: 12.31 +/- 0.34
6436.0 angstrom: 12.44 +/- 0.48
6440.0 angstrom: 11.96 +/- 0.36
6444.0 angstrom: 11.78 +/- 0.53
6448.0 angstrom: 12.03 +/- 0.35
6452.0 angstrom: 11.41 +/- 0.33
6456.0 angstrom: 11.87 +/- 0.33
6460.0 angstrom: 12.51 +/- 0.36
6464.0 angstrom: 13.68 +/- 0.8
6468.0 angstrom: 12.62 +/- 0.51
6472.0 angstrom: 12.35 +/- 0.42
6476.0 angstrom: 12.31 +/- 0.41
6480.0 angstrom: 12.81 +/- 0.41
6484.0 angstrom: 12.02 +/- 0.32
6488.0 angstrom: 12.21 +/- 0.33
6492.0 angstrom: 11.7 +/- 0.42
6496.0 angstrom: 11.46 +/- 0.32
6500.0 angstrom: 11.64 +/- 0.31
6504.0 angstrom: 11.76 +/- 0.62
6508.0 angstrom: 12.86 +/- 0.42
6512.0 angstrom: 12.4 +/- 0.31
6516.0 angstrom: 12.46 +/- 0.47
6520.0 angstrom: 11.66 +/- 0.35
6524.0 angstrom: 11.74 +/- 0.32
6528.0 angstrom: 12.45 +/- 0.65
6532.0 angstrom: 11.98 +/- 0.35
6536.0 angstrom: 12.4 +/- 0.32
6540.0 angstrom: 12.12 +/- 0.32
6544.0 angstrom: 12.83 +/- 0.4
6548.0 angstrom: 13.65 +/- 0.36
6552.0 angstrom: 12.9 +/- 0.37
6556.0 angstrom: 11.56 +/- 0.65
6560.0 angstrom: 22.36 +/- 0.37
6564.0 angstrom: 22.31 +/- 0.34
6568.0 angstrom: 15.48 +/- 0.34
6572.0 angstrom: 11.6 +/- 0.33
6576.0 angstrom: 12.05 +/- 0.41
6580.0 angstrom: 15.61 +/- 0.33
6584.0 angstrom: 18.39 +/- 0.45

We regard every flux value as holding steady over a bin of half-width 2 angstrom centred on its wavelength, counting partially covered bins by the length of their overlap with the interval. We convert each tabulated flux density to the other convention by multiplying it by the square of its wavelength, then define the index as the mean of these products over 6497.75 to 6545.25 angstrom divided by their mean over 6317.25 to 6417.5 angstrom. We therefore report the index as 1.1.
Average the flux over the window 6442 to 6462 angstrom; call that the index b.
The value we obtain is 11.9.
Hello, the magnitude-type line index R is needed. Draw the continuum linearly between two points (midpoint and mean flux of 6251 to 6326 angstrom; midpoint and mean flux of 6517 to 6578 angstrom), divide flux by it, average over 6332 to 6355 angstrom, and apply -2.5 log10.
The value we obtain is 0.04 mag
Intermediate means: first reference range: 11.8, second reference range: 13.8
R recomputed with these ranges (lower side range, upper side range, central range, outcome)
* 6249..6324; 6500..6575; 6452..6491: 0.054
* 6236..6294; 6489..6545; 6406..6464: -0.019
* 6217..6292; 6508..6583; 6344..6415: 0.047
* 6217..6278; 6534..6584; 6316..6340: 0.060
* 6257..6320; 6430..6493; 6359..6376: 0.021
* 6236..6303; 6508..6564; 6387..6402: 0.009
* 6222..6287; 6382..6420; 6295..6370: 0.009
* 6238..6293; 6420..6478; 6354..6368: 0.015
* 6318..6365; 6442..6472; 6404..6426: -0.005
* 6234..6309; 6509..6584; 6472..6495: 0.100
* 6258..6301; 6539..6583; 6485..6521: 0.187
